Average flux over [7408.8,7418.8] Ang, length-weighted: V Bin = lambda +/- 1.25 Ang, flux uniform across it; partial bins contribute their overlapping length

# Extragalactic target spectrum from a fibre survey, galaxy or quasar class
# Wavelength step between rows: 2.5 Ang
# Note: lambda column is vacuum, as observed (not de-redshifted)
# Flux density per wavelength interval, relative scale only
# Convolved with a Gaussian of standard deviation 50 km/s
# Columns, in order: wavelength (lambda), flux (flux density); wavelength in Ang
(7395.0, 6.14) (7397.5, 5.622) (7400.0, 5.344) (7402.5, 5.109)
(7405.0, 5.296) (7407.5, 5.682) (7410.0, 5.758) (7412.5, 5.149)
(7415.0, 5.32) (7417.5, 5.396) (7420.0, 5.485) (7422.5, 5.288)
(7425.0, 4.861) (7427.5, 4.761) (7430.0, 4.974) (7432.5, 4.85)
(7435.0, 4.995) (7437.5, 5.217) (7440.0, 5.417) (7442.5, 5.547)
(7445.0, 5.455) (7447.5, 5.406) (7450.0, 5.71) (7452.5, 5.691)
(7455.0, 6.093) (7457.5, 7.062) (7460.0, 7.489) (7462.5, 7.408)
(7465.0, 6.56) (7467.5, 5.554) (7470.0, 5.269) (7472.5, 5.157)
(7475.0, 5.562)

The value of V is 5.4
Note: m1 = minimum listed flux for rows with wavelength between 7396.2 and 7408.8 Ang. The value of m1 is 5.109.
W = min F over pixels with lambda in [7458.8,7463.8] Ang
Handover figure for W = 7.408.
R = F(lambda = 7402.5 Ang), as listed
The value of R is 5.109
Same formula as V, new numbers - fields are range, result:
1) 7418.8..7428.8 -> 5.1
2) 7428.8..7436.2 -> 4.94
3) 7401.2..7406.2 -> 5.2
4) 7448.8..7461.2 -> 6.41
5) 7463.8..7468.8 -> 6.04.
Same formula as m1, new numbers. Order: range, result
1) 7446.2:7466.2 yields 5.406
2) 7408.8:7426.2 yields 4.861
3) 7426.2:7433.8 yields 4.761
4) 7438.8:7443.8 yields 5.417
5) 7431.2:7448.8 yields 4.85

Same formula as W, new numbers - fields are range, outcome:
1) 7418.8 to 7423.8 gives 5.288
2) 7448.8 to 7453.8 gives 5.691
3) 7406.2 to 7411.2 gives 5.682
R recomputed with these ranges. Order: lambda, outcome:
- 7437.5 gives 5.217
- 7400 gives 5.344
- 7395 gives 6.14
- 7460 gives 7.489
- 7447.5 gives 5.406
